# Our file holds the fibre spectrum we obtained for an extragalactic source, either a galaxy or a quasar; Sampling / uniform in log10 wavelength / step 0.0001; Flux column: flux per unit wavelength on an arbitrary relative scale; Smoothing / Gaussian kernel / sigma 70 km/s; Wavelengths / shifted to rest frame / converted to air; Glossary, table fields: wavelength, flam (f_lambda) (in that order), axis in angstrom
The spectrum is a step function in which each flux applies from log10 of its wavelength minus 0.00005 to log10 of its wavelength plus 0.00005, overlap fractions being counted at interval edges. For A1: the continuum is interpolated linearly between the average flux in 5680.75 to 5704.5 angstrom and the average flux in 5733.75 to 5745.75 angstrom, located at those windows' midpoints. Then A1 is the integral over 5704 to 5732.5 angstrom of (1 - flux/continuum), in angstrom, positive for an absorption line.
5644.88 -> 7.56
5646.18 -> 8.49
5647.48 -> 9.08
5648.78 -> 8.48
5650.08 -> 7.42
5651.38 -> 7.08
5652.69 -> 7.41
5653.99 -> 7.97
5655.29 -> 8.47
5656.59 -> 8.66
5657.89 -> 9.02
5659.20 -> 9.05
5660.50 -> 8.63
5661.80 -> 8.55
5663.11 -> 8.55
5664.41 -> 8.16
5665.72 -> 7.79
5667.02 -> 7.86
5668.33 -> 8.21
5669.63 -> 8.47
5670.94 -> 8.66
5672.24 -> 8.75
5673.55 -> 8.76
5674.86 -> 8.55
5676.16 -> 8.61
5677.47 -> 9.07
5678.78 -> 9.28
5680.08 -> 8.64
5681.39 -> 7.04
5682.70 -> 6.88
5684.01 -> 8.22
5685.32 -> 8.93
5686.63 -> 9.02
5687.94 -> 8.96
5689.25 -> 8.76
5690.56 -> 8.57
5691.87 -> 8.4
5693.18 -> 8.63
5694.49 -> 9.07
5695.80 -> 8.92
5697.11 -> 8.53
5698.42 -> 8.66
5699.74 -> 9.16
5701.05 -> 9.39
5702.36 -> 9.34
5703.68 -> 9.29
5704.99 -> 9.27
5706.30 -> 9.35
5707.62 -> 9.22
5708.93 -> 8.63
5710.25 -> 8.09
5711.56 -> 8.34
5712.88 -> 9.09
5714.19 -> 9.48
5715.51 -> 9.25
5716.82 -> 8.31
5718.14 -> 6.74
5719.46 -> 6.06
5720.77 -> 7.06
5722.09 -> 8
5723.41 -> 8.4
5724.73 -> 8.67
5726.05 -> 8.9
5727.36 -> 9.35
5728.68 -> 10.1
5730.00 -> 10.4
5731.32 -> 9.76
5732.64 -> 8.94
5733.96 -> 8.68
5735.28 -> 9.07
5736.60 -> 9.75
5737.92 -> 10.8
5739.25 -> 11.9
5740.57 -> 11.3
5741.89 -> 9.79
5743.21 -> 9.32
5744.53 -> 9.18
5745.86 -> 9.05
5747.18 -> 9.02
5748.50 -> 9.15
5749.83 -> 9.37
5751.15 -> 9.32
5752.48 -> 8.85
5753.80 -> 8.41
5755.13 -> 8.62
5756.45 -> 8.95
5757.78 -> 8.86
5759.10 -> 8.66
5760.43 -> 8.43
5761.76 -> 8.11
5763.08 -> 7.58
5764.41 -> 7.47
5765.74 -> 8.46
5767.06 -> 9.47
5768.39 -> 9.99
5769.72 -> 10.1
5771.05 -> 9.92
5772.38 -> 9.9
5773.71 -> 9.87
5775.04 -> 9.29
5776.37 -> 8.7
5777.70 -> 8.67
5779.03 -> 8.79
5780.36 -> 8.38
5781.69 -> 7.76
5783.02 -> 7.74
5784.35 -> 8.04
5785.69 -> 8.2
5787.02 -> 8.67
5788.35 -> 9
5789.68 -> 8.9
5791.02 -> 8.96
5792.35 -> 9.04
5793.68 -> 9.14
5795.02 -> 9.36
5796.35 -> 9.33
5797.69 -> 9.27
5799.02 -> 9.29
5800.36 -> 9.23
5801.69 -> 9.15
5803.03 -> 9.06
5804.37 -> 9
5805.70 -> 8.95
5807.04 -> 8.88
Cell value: 2.0 angstrom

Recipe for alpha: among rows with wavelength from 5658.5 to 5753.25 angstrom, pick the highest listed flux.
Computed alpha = 11.9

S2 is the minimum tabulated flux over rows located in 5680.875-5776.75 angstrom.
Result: 6.06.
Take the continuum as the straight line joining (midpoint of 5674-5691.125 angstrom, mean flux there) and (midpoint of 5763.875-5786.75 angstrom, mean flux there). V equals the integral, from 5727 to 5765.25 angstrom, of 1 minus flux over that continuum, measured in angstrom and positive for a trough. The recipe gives -2.1 angstrom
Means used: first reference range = 8.5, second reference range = 8.87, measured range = 9.24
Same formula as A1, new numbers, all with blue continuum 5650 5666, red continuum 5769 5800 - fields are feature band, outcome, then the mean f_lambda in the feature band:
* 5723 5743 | -2.42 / 9.73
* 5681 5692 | 0.10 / 8.33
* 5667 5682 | -0.33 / 8.52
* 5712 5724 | 0.76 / 8.05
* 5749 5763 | 0.15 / 8.71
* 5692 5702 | -0.50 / 8.9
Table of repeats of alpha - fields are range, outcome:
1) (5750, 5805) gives 10.1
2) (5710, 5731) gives 10.4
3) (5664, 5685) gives 9.28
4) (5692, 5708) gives 9.39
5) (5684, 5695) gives 9.07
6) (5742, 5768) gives 9.47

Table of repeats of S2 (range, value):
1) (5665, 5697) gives 6.88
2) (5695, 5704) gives 8.53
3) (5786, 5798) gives 8.67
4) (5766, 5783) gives 7.76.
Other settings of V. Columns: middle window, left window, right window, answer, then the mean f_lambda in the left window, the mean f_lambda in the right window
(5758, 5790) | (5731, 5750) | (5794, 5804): 2.3 angstrom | 9.68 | 9.22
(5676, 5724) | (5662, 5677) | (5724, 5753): 1.9 angstrom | 8.41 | 9.58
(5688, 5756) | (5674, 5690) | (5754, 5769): -3.7 angstrom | 8.5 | 8.59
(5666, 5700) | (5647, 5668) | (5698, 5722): -0.5 angstrom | 8.25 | 8.58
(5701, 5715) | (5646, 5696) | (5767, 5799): -0.7 angstrom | 8.43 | 9.02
